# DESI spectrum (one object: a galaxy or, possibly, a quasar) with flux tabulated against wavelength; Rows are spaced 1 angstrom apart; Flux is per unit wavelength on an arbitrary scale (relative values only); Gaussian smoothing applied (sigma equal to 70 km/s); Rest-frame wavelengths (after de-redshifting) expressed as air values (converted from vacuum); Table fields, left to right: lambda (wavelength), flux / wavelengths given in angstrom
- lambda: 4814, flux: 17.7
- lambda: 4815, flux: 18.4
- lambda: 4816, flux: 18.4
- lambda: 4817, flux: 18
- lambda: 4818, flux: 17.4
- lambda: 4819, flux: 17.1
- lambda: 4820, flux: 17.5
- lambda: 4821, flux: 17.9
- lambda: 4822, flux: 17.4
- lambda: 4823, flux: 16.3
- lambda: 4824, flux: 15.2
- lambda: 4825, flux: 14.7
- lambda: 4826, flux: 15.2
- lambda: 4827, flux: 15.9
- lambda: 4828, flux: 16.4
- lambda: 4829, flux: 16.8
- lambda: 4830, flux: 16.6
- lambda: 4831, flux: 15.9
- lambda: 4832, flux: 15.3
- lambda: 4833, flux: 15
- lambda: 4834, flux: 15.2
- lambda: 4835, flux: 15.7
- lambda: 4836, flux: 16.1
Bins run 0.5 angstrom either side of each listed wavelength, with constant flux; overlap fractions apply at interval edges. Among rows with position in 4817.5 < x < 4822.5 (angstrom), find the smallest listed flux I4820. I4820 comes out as 17.1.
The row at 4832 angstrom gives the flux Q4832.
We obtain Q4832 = 15.3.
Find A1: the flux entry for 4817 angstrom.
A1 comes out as 18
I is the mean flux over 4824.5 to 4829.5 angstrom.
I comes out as 15.8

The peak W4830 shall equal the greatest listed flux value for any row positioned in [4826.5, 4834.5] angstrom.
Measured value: 16.8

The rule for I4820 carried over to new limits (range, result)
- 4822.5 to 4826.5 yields 14.7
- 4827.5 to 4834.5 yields 15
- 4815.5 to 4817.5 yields 18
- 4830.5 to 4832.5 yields 15.3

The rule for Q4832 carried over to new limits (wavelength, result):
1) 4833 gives 15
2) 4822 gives 17.4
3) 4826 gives 15.2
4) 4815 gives 18.4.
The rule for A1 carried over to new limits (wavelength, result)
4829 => 16.8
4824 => 15.2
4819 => 17.1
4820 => 17.5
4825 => 14.7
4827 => 15.9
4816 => 18.4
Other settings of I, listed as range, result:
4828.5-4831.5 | 16.4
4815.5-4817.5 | 18.2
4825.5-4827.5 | 15.6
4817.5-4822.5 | 17.5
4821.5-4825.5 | 15.9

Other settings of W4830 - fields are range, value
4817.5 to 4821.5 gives 17.9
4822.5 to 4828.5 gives 16.4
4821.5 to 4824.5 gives 17.4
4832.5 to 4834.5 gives 15.2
